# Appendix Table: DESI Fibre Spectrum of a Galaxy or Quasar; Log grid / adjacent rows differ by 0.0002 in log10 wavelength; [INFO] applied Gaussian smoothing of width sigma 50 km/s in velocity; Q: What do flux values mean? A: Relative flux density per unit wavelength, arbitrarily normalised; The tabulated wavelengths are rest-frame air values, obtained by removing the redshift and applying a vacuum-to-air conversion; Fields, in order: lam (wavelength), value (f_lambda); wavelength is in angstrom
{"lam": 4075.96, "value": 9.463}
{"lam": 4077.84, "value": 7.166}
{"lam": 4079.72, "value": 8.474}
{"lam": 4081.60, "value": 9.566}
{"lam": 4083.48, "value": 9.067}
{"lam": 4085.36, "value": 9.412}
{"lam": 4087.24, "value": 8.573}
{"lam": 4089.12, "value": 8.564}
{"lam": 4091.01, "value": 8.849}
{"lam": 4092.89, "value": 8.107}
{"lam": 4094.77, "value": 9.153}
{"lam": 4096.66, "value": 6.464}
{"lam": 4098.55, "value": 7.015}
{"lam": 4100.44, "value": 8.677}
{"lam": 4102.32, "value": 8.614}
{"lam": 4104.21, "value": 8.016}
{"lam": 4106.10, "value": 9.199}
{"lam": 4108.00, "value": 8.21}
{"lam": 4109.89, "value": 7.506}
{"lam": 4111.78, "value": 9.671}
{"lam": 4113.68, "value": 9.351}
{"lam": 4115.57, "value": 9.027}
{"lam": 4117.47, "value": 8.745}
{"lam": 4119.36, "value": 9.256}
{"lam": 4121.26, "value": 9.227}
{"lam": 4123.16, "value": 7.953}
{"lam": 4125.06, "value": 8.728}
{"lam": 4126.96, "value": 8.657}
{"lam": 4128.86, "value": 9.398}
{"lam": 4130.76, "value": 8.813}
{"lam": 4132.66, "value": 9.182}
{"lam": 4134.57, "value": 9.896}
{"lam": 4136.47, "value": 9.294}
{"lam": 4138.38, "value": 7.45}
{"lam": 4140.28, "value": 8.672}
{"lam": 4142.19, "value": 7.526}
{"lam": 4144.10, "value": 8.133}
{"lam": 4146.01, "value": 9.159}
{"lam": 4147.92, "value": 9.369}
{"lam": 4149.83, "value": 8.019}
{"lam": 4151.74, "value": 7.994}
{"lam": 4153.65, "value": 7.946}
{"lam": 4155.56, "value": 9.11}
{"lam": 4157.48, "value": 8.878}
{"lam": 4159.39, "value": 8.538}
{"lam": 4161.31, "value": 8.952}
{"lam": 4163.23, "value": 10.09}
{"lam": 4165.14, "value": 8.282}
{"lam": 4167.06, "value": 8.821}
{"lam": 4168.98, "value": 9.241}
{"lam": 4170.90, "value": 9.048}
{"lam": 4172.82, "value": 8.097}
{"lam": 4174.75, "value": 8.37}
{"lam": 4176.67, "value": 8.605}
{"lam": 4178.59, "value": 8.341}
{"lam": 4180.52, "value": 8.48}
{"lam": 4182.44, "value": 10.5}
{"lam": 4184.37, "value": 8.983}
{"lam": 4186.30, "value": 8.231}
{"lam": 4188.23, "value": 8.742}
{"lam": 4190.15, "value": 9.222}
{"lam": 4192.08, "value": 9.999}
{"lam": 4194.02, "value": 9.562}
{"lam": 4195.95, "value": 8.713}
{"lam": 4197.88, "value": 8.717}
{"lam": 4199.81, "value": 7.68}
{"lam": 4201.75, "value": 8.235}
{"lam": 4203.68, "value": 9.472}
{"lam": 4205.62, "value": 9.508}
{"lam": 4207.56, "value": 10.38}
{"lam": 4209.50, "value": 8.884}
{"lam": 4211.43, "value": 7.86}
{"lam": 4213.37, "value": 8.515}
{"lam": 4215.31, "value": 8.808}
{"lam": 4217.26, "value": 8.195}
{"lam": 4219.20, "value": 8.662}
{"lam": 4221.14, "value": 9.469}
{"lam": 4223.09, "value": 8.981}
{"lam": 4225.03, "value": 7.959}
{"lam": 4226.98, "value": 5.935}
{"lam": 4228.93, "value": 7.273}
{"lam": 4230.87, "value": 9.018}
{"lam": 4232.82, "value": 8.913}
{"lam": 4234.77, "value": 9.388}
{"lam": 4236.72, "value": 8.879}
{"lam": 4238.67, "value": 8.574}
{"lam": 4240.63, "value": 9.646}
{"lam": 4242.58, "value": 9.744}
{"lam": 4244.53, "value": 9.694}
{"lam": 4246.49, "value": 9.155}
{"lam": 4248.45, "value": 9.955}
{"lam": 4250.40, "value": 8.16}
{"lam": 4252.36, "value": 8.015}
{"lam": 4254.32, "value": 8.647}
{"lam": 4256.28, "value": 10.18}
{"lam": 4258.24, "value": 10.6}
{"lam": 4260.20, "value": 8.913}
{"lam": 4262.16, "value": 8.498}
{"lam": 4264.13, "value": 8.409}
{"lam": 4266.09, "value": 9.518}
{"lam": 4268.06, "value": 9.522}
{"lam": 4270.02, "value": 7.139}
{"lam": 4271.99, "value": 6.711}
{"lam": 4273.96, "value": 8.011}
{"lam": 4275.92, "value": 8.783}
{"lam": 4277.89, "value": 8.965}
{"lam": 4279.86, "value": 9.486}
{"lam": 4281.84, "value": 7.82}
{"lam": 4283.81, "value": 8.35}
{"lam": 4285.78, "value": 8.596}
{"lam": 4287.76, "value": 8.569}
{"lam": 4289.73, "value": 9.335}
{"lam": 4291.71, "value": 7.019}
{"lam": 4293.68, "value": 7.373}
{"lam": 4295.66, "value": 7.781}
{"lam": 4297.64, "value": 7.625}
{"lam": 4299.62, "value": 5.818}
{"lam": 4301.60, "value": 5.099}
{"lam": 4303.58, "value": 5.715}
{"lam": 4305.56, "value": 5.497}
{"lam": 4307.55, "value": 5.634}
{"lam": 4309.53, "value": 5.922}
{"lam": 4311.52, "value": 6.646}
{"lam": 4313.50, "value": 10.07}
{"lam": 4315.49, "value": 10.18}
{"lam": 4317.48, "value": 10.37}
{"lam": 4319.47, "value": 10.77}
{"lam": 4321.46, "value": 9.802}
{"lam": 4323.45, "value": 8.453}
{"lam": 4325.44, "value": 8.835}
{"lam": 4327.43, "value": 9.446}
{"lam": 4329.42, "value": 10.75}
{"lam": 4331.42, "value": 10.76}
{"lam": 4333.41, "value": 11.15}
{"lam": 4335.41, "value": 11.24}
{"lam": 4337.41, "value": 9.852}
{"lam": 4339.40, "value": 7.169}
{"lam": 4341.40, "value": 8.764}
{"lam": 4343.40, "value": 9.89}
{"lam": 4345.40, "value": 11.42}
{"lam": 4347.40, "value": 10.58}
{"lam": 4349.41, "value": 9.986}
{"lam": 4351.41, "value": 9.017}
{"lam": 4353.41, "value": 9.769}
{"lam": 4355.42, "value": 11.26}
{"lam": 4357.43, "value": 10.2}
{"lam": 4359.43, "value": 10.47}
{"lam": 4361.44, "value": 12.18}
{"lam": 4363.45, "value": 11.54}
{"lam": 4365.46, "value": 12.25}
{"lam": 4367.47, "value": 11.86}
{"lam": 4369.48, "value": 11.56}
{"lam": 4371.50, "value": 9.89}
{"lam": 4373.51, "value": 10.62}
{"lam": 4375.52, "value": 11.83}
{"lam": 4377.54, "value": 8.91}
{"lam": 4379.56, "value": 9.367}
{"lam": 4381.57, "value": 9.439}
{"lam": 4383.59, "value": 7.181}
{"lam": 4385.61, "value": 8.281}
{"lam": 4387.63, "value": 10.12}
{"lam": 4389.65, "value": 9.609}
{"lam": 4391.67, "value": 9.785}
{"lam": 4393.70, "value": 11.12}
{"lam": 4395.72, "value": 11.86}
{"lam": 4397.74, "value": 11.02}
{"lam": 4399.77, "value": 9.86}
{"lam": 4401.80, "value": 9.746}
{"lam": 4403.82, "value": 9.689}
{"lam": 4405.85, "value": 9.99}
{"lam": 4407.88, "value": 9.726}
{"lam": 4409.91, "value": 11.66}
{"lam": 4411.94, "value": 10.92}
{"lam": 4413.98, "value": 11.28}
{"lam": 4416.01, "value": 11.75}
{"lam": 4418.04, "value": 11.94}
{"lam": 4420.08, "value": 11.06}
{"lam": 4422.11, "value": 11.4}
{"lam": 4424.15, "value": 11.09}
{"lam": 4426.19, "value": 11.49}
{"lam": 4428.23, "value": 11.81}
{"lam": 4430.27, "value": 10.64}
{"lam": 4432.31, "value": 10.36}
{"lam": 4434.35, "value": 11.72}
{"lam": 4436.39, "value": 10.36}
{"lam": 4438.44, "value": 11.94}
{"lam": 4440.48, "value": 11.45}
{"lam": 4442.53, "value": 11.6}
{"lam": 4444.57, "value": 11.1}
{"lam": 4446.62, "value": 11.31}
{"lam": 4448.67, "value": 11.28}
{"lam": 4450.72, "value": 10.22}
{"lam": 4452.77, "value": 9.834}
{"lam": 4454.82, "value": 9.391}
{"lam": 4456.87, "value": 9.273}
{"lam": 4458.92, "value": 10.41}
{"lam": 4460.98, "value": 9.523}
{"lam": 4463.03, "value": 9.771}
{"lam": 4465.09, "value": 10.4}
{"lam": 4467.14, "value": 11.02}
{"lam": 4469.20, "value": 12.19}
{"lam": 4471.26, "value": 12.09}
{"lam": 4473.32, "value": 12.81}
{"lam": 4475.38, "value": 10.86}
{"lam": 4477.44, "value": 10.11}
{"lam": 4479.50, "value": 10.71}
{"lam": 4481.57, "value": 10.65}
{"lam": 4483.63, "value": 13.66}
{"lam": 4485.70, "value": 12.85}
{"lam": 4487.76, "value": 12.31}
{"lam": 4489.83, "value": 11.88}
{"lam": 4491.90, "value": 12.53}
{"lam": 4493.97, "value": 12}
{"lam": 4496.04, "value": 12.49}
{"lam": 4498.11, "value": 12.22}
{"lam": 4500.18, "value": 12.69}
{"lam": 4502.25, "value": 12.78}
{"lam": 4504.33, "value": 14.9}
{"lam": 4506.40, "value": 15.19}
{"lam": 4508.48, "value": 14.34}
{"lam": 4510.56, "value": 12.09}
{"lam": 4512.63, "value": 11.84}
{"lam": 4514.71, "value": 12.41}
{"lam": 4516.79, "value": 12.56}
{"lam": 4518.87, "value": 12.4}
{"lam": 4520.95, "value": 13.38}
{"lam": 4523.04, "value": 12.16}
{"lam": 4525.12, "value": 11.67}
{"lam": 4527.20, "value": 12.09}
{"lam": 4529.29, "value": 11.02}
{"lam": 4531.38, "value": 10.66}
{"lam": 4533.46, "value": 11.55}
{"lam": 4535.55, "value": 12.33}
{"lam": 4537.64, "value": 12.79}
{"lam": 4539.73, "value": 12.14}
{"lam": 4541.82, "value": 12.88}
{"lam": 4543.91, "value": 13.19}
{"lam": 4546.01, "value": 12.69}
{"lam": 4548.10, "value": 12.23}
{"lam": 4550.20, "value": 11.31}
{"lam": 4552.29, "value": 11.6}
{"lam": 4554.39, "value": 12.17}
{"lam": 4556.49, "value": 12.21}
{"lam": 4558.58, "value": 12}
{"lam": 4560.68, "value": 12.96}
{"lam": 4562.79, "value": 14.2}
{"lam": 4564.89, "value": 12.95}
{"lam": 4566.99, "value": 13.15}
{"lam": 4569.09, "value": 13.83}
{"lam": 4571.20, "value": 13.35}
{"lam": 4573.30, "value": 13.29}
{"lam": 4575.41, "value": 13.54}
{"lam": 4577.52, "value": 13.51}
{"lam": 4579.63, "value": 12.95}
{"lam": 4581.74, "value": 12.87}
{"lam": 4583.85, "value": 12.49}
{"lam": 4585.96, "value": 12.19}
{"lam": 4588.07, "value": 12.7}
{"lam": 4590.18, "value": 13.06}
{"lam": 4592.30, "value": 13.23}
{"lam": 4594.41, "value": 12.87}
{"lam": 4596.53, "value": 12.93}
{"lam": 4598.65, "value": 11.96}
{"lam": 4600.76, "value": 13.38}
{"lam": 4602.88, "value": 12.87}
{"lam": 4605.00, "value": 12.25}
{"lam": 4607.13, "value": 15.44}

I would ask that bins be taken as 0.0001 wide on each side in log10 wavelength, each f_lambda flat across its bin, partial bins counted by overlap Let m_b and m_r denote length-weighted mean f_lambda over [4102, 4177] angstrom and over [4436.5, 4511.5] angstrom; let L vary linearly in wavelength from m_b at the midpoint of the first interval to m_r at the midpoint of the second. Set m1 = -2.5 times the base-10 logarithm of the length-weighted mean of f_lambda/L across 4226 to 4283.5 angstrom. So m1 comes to 0.12 mag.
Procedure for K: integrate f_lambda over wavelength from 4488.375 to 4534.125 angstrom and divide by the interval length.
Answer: 12.5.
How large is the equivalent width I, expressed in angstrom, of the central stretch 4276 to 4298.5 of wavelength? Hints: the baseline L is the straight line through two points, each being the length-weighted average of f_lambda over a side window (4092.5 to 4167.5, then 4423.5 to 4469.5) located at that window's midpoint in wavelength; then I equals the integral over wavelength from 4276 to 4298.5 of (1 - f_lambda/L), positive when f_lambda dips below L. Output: 3.2 angstrom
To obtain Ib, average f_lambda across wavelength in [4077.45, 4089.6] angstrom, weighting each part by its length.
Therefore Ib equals 8.76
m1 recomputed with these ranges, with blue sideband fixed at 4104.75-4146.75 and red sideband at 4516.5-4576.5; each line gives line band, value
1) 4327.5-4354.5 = 0.07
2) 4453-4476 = 0.11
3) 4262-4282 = 0.19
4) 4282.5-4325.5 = 0.30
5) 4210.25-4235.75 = 0.15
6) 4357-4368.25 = -0.06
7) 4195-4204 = 0.11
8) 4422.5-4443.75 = 0.02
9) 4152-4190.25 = 0.04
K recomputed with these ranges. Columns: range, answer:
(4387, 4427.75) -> 10.8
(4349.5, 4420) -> 10.5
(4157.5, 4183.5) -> 8.88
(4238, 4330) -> 8.45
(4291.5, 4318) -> 7.15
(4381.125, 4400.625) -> 9.84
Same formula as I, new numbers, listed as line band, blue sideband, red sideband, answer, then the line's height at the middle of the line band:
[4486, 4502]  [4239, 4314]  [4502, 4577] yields -0.63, 11.9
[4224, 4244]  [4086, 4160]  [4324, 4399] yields 1.71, 9.36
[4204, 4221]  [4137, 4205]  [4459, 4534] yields 0.45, 9.15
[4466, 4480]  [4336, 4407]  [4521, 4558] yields -0.11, 11.3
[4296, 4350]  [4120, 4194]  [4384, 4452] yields 6.99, 10.1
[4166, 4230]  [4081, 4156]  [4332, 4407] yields 2.97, 9.14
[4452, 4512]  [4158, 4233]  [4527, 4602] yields 0.03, 11.8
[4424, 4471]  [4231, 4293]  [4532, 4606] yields 1.52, 11.2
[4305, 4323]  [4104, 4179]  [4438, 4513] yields 3.27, 10.2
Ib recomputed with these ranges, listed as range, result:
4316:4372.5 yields 10.3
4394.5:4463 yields 10.8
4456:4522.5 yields 12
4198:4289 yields 8.73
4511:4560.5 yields 12.2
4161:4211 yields 8.96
